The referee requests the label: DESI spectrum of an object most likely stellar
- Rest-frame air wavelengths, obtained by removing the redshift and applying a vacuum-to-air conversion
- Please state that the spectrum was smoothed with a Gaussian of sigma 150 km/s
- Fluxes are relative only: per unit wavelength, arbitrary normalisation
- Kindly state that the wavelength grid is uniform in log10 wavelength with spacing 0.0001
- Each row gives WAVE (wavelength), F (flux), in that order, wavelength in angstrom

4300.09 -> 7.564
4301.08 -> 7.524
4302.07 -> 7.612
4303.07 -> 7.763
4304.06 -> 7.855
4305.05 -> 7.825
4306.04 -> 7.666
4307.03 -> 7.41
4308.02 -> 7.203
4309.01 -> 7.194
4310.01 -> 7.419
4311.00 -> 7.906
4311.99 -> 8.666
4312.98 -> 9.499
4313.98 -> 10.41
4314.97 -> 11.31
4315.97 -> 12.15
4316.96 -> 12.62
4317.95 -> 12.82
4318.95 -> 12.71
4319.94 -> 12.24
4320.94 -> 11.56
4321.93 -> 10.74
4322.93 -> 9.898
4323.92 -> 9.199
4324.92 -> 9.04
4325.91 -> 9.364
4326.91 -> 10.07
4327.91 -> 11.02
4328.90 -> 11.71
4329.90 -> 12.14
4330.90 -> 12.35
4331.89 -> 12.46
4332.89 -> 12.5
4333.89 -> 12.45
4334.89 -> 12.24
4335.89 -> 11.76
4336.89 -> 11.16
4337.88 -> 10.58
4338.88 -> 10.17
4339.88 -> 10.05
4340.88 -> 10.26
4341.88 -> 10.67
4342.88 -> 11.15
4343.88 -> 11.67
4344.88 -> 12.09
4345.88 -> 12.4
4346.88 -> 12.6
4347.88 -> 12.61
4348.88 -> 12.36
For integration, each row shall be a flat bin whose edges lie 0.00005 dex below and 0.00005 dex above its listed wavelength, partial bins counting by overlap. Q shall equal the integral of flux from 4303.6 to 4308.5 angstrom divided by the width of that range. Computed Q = 7.6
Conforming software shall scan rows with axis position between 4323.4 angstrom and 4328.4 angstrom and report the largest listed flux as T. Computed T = 11.02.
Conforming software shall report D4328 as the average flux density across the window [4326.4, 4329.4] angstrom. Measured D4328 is 10.9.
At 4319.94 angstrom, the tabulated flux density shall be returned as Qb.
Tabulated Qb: 12.24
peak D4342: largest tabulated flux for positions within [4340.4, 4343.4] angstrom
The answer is 11.15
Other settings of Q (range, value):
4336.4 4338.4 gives 10.9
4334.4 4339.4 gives 11.2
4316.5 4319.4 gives 12.7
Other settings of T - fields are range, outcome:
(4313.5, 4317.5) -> 12.62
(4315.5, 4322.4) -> 12.82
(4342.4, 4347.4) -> 12.6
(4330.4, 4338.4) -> 12.5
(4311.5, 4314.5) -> 10.41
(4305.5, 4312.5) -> 8.666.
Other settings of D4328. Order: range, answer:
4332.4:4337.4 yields 12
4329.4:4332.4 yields 12.3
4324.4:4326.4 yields 9.21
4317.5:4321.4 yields 12.3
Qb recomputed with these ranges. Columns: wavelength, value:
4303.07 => 7.763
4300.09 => 7.564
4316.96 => 12.62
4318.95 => 12.71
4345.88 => 12.4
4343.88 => 11.67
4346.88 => 12.6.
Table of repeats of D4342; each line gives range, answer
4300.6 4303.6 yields 7.763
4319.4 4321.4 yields 12.24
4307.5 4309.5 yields 7.203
